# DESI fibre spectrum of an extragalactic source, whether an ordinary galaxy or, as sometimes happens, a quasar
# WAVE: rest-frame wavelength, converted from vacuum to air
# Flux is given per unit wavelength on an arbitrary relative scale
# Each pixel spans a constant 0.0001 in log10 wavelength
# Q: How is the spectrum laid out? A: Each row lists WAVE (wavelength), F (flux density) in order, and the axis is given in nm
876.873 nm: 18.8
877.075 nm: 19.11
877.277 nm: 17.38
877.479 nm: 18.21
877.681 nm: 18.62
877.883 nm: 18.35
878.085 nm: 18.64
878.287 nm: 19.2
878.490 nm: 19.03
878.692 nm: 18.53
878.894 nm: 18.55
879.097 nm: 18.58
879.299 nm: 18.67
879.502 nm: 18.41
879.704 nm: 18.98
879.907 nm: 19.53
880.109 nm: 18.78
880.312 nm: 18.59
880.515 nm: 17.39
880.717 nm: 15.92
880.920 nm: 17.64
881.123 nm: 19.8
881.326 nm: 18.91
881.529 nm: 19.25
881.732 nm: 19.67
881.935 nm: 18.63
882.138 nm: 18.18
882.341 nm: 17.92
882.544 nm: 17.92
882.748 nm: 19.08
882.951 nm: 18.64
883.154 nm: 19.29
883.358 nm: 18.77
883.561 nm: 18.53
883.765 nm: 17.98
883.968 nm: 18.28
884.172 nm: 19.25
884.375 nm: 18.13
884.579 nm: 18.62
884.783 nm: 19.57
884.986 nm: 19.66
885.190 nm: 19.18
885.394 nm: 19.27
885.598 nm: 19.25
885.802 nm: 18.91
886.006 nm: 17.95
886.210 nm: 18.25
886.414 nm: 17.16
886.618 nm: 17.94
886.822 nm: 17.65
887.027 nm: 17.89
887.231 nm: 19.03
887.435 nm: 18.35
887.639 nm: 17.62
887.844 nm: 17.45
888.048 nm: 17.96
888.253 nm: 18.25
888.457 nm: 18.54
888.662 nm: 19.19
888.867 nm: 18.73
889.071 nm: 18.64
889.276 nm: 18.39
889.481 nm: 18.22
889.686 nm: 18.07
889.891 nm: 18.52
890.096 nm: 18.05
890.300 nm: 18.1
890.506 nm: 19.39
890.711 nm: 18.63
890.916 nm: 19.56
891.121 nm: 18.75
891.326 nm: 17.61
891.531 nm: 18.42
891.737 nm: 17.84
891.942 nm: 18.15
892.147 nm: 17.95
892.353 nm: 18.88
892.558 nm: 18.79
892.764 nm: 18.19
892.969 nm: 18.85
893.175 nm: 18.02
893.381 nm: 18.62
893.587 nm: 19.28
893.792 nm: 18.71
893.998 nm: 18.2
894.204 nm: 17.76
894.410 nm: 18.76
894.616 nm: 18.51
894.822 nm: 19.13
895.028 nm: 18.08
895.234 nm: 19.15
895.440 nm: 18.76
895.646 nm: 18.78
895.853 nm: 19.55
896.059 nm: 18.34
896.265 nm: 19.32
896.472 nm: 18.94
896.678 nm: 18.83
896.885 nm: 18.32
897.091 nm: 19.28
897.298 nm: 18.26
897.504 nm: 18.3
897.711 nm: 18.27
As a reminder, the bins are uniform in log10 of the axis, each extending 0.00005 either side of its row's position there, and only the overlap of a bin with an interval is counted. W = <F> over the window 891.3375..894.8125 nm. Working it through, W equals 18.4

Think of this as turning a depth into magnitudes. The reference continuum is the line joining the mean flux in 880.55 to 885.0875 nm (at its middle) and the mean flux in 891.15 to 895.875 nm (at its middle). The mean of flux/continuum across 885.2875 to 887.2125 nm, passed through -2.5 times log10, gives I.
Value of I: 0.02 mag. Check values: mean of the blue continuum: 18.6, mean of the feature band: 18.3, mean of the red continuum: 18.5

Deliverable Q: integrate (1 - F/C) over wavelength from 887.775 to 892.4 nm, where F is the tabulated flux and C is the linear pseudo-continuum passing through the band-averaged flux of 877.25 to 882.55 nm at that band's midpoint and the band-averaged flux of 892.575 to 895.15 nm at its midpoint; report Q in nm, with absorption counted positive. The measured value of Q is 0.03 nm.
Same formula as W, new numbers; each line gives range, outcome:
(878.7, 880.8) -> 18.4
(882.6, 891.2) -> 18.5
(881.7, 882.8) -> 18.5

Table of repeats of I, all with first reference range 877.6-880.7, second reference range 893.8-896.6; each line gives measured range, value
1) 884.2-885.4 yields -0.03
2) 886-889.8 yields 0.03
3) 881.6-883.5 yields 0.00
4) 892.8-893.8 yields 0.00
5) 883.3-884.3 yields 0.00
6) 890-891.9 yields 0.01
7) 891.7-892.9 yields 0.02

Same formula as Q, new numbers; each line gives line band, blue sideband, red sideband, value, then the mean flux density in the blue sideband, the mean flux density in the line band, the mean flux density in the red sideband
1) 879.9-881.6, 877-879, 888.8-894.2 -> 0.02 nm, 18.6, 18.4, 18.5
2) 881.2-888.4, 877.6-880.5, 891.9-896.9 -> 0.06 nm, 18.7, 18.5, 18.6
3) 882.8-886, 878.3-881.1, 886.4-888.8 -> -0.11 nm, 18.4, 18.9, 18.1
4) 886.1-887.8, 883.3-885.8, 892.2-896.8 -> 0.08 nm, 18.9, 18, 18.7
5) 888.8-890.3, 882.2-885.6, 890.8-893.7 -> 0.02 nm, 18.8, 18.4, 18.5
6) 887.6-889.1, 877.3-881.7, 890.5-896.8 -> 0.02 nm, 18.5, 18.3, 18.6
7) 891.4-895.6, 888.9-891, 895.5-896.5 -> 0.07 nm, 18.6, 18.5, 19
